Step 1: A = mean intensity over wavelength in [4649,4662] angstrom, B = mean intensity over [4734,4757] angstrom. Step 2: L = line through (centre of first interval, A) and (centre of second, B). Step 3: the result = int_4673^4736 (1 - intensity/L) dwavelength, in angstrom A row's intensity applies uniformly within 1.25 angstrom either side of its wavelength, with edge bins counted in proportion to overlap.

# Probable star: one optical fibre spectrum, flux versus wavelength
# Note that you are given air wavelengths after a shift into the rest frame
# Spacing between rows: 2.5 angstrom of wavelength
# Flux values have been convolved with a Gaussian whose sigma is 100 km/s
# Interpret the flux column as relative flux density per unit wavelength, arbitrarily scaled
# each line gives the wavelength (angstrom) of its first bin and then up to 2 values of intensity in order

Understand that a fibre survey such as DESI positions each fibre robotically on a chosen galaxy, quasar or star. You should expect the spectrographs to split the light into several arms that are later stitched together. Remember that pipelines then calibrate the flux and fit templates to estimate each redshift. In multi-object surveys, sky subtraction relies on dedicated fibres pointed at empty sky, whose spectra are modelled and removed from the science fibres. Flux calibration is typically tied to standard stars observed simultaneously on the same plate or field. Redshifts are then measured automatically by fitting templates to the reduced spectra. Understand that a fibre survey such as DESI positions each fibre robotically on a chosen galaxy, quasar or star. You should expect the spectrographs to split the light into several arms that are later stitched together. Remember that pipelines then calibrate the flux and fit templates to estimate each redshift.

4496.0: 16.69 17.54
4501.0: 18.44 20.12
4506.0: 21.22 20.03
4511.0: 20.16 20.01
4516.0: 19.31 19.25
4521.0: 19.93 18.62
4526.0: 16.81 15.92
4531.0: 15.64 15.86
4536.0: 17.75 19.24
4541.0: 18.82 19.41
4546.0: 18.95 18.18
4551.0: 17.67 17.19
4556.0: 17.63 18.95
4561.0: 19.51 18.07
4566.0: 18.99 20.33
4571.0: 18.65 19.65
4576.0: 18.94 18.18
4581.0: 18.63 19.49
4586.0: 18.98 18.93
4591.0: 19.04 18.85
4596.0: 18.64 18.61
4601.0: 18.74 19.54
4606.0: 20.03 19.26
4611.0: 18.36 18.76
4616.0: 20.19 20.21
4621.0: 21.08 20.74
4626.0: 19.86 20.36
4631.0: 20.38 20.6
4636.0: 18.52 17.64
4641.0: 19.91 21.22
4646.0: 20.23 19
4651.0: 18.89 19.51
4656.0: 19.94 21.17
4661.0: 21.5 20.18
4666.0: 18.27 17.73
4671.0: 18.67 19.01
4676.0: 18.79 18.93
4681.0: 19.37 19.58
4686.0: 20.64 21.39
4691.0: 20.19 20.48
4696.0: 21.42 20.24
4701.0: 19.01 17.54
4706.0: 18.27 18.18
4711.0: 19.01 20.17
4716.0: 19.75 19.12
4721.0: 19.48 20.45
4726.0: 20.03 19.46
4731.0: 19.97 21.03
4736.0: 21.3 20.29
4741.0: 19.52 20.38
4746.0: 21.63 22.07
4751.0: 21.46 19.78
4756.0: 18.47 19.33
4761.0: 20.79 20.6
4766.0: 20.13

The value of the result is 2.1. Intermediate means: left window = 20.1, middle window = 19.7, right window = 20.6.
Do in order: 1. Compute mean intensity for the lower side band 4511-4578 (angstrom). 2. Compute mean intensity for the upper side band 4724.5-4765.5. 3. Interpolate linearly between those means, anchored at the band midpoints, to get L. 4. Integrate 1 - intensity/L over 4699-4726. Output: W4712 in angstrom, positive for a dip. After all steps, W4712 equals 1.2 angstrom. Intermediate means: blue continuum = 18.5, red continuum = 20.4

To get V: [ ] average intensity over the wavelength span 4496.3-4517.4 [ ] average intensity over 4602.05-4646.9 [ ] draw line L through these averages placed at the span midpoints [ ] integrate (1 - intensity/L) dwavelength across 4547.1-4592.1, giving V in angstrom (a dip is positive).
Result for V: 2.1 angstrom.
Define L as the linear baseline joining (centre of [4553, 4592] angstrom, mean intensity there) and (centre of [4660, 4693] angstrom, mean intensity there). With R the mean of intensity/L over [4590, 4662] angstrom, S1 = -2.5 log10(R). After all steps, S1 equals -0.03 mag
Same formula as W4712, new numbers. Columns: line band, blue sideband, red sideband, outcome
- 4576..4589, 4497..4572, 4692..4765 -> 0.1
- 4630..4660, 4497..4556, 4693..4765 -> -0.6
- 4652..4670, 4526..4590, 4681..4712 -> -0.4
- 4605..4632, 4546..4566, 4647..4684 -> -1.5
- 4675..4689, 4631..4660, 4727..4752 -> 0.3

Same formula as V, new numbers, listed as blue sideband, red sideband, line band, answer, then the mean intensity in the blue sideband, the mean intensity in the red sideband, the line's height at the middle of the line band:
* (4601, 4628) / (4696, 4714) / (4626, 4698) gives -1.5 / 19.8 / 19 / 19.4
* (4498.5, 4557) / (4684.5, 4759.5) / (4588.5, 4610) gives 0.0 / 18.5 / 20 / 19.1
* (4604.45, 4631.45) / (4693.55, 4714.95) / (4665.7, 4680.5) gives 0.7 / 19.9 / 19.3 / 19.5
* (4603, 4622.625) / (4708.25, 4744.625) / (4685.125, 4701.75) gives -0.6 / 19.7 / 19.9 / 19.9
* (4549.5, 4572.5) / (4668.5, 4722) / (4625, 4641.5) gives -0.5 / 18.6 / 19.4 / 19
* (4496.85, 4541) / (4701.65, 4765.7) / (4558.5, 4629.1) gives -0.9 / 18.6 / 19.9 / 19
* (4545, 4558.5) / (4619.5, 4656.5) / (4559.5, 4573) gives -0.6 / 18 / 19.9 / 18.3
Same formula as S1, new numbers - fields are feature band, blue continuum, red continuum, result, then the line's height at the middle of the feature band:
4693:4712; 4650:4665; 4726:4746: 0.06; 20.3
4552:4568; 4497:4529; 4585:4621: 0.04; 19.2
